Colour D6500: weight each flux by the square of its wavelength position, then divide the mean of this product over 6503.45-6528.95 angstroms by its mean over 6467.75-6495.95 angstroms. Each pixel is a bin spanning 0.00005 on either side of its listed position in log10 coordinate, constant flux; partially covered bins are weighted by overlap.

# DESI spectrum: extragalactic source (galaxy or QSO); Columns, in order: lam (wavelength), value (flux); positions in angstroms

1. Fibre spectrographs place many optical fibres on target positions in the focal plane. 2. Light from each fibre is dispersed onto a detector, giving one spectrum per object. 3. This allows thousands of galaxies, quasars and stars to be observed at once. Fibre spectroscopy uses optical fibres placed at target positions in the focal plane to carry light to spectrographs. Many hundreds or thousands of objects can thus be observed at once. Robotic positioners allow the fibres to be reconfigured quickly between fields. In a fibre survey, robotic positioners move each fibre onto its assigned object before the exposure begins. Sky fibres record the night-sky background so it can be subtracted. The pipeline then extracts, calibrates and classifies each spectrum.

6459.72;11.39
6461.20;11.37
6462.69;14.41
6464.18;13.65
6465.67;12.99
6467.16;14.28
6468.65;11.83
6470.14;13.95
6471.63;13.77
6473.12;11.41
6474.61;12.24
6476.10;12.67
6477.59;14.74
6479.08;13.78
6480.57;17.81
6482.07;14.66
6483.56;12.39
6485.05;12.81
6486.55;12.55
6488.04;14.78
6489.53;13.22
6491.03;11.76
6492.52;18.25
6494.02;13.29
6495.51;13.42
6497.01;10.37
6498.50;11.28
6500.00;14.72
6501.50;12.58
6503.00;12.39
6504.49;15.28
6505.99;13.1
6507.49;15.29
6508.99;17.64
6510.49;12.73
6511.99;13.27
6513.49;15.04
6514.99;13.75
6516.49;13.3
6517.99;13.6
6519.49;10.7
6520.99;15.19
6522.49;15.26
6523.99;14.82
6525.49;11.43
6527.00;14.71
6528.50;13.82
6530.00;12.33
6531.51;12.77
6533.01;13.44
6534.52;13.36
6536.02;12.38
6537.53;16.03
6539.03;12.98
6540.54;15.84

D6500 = 1.0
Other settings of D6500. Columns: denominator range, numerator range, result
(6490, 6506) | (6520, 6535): 1.04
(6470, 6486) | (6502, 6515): 1.06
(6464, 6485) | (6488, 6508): 1.00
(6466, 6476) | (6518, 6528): 1.08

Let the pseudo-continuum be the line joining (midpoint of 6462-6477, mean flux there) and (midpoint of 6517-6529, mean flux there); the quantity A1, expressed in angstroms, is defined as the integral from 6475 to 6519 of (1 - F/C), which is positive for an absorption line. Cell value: -1.2 angstroms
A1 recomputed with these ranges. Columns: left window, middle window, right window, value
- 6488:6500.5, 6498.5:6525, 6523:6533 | -1.1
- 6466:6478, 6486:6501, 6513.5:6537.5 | -0.1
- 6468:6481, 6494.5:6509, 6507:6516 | 0.9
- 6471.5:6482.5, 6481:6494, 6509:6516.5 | 0.0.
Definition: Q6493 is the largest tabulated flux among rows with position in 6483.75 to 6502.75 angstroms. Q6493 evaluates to 18.25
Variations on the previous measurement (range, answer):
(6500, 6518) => 17.64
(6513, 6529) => 15.26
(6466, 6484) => 17.81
